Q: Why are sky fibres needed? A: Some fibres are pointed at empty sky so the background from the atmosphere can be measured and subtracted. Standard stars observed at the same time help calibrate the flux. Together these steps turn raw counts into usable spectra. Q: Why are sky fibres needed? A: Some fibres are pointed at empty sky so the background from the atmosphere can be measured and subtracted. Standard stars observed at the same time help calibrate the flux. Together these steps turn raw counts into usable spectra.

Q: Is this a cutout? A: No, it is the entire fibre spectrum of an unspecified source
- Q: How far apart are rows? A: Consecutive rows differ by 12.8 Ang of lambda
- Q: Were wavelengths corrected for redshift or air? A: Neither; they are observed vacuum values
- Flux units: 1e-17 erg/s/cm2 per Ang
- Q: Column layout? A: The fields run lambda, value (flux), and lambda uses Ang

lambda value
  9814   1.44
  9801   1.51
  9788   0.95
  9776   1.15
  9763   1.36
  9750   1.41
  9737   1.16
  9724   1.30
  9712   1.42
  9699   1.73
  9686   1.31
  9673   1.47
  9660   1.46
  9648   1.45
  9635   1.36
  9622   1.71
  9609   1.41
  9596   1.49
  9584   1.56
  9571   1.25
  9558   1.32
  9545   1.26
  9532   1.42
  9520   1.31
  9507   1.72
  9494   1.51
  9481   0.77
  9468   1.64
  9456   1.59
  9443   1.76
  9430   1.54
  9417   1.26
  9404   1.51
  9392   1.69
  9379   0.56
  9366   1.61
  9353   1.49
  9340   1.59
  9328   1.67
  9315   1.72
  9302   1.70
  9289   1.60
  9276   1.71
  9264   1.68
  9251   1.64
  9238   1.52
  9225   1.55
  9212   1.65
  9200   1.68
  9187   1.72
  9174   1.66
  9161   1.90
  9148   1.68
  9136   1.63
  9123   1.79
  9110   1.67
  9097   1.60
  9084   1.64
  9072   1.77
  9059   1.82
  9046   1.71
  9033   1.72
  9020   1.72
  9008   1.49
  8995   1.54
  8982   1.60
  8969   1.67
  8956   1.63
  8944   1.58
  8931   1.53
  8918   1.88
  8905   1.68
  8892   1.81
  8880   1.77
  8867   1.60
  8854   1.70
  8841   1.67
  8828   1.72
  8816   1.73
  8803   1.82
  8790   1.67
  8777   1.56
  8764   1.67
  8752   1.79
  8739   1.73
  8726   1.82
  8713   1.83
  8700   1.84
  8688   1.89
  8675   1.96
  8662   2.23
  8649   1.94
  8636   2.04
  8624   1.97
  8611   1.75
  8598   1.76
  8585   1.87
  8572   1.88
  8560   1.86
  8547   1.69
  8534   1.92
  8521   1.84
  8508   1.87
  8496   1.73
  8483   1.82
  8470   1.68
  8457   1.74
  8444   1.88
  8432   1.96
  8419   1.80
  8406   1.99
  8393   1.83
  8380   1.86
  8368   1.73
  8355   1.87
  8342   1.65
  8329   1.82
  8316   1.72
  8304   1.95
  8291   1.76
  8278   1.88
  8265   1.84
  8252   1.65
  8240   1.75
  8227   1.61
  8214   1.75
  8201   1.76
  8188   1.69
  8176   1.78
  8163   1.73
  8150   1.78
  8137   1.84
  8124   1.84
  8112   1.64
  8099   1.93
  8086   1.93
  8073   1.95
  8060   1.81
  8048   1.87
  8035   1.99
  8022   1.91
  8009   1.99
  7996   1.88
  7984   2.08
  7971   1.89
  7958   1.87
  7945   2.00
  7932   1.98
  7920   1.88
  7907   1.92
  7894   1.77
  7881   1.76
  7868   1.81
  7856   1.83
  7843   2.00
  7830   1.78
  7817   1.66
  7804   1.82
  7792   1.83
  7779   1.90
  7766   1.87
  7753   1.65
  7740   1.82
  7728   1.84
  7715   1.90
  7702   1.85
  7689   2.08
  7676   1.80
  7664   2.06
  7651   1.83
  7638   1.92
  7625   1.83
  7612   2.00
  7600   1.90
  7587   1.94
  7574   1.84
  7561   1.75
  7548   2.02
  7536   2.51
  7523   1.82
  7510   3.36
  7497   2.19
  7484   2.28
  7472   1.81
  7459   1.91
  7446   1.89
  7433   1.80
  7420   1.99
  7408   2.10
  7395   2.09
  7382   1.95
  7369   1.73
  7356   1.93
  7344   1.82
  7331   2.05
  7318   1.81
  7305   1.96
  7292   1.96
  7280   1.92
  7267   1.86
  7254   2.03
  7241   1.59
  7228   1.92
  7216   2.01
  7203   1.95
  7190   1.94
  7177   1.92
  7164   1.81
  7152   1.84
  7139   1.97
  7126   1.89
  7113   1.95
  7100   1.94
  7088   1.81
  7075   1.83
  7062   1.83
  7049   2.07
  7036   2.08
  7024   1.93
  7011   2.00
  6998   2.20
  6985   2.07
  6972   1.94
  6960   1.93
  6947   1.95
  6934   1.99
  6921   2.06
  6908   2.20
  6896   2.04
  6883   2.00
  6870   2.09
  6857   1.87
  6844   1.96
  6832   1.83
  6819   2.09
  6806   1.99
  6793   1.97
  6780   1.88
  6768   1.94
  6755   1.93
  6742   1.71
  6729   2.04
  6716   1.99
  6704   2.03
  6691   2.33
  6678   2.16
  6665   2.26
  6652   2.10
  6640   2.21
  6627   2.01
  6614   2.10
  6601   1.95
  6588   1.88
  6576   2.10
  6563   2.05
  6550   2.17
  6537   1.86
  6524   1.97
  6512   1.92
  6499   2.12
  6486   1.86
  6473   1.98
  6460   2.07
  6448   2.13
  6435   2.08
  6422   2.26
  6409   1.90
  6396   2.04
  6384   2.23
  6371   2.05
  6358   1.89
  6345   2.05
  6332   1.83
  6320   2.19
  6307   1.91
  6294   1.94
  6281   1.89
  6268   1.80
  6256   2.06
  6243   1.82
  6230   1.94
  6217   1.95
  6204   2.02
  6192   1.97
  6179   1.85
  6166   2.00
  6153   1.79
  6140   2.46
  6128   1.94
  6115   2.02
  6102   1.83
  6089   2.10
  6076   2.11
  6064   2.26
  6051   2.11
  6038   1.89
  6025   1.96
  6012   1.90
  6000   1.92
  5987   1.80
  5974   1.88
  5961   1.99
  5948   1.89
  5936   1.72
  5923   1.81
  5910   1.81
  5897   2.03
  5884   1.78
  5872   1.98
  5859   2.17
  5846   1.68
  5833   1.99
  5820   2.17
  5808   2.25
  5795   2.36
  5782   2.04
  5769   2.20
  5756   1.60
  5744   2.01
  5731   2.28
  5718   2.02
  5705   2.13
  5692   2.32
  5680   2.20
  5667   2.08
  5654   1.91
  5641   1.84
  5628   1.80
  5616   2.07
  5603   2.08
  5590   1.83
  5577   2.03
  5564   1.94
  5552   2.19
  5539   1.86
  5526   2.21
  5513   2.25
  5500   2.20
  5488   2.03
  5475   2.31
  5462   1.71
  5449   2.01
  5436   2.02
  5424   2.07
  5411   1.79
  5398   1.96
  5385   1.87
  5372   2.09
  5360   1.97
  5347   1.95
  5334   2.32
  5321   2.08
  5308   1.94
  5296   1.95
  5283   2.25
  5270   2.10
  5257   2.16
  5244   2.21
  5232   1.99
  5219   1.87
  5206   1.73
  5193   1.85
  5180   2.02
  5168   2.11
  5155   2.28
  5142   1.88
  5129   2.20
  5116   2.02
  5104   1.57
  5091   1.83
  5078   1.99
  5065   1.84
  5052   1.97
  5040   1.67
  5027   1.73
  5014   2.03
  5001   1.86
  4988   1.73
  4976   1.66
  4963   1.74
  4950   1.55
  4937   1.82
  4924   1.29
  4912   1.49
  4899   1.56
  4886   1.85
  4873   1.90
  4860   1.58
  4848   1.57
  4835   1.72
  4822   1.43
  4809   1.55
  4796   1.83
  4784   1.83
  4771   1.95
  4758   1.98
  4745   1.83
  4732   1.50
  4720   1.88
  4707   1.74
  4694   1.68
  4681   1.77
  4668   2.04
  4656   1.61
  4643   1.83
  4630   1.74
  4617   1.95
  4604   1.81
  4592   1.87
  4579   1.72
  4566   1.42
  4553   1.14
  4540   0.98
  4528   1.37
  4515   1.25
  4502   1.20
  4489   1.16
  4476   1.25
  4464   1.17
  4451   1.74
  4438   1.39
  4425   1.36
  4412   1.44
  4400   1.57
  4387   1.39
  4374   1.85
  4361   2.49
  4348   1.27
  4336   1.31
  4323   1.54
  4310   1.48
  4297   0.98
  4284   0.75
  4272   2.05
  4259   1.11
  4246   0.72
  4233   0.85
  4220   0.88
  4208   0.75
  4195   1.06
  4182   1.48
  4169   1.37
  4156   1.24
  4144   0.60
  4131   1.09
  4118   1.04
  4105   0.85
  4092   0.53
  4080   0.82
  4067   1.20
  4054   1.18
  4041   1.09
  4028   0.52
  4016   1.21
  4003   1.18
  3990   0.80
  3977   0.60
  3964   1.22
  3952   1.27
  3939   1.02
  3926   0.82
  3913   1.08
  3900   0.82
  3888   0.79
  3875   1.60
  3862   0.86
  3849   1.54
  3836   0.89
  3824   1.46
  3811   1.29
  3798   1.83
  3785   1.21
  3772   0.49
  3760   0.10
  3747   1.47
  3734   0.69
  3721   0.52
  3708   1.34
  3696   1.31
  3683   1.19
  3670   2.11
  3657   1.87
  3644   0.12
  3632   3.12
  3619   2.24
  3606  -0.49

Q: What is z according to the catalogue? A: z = 0.14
